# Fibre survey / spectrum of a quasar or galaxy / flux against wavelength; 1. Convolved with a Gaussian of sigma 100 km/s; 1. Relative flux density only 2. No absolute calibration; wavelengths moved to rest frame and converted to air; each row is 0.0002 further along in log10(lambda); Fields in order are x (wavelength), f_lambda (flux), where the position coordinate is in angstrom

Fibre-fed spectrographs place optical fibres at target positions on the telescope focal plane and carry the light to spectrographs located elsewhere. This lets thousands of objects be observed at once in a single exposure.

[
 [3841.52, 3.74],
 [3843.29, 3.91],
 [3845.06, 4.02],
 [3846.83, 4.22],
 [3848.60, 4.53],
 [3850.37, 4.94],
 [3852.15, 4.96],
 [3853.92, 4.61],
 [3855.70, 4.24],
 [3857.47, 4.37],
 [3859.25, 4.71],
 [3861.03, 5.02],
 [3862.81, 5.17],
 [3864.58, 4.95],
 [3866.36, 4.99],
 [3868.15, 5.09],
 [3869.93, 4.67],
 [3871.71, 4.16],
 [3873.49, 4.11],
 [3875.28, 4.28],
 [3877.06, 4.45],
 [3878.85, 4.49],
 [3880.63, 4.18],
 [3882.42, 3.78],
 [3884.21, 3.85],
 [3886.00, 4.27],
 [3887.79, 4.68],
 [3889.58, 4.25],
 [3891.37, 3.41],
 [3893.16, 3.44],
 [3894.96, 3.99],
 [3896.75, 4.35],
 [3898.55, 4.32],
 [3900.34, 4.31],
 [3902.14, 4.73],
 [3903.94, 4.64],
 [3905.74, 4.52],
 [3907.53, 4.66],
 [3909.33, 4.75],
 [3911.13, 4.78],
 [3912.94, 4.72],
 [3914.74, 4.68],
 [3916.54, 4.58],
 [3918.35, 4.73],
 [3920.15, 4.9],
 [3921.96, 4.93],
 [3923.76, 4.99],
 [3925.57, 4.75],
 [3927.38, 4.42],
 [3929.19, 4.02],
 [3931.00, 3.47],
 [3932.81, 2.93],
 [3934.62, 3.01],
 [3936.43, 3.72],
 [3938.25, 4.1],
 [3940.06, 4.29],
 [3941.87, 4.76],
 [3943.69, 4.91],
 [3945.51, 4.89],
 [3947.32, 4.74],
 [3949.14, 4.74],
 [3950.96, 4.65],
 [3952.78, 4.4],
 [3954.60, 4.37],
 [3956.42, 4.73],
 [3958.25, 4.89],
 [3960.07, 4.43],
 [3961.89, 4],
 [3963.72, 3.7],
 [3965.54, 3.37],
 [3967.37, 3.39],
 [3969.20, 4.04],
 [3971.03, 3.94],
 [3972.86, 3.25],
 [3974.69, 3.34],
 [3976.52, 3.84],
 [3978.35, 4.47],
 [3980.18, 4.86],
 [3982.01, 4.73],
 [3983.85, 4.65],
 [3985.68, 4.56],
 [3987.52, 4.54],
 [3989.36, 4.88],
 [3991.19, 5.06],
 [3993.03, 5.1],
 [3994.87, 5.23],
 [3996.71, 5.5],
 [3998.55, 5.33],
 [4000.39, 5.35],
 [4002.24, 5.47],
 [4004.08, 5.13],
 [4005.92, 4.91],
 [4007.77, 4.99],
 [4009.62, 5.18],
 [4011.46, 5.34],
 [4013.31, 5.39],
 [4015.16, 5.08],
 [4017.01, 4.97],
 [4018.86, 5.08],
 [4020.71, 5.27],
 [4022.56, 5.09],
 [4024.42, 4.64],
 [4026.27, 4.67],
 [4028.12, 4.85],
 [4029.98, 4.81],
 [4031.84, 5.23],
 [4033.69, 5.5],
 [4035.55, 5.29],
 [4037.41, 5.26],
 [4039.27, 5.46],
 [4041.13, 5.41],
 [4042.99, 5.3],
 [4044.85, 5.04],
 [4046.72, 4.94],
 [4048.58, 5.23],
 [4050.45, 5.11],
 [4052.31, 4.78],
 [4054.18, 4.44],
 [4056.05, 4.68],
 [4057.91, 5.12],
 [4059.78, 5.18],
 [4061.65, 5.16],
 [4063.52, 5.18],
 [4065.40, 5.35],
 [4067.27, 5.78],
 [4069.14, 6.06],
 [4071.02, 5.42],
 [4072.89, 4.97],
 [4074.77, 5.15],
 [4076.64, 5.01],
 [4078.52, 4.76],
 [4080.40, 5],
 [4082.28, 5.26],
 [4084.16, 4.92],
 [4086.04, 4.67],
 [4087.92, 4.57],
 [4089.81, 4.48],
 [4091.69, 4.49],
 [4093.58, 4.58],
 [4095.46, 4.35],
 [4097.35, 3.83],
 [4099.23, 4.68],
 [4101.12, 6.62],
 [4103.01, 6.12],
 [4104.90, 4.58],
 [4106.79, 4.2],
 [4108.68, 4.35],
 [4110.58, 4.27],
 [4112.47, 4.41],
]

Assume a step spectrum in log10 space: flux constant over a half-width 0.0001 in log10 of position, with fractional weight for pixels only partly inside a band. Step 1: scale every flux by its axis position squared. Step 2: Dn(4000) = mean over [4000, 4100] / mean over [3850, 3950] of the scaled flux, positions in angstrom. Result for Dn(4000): 1.22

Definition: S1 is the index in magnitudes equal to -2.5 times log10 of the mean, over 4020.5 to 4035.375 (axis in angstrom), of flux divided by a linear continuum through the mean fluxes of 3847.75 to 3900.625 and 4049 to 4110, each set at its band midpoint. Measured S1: -0.04 mag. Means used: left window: 4.42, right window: 4.96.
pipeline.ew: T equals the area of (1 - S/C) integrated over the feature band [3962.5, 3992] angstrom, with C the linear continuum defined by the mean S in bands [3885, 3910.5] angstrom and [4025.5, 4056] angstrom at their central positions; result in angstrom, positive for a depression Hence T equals 3.6 angstrom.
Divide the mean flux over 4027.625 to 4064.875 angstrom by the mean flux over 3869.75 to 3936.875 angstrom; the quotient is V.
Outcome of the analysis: 1.19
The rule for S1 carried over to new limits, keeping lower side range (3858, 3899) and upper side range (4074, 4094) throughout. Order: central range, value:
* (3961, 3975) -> 0.25 mag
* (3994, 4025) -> -0.12 mag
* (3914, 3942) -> 0.06 mag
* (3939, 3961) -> -0.03 mag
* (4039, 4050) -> -0.11 mag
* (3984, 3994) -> -0.05 mag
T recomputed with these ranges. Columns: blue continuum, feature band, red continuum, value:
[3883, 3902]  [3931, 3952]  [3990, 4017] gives 1.75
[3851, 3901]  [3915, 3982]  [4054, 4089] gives 5.86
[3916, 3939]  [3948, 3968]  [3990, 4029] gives 1.19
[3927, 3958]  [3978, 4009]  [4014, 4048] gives -1.62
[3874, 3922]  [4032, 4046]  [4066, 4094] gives -1.25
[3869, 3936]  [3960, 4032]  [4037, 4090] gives 1.21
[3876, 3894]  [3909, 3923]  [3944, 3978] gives -2.18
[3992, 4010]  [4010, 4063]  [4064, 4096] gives 0.36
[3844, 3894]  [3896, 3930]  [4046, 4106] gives -0.56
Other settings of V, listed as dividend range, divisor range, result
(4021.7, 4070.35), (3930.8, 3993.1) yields 1.21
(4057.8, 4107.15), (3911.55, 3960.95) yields 1.13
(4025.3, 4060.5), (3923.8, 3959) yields 1.17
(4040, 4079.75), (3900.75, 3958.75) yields 1.15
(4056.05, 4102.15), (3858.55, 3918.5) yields 1.13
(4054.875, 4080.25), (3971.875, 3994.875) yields 1.16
